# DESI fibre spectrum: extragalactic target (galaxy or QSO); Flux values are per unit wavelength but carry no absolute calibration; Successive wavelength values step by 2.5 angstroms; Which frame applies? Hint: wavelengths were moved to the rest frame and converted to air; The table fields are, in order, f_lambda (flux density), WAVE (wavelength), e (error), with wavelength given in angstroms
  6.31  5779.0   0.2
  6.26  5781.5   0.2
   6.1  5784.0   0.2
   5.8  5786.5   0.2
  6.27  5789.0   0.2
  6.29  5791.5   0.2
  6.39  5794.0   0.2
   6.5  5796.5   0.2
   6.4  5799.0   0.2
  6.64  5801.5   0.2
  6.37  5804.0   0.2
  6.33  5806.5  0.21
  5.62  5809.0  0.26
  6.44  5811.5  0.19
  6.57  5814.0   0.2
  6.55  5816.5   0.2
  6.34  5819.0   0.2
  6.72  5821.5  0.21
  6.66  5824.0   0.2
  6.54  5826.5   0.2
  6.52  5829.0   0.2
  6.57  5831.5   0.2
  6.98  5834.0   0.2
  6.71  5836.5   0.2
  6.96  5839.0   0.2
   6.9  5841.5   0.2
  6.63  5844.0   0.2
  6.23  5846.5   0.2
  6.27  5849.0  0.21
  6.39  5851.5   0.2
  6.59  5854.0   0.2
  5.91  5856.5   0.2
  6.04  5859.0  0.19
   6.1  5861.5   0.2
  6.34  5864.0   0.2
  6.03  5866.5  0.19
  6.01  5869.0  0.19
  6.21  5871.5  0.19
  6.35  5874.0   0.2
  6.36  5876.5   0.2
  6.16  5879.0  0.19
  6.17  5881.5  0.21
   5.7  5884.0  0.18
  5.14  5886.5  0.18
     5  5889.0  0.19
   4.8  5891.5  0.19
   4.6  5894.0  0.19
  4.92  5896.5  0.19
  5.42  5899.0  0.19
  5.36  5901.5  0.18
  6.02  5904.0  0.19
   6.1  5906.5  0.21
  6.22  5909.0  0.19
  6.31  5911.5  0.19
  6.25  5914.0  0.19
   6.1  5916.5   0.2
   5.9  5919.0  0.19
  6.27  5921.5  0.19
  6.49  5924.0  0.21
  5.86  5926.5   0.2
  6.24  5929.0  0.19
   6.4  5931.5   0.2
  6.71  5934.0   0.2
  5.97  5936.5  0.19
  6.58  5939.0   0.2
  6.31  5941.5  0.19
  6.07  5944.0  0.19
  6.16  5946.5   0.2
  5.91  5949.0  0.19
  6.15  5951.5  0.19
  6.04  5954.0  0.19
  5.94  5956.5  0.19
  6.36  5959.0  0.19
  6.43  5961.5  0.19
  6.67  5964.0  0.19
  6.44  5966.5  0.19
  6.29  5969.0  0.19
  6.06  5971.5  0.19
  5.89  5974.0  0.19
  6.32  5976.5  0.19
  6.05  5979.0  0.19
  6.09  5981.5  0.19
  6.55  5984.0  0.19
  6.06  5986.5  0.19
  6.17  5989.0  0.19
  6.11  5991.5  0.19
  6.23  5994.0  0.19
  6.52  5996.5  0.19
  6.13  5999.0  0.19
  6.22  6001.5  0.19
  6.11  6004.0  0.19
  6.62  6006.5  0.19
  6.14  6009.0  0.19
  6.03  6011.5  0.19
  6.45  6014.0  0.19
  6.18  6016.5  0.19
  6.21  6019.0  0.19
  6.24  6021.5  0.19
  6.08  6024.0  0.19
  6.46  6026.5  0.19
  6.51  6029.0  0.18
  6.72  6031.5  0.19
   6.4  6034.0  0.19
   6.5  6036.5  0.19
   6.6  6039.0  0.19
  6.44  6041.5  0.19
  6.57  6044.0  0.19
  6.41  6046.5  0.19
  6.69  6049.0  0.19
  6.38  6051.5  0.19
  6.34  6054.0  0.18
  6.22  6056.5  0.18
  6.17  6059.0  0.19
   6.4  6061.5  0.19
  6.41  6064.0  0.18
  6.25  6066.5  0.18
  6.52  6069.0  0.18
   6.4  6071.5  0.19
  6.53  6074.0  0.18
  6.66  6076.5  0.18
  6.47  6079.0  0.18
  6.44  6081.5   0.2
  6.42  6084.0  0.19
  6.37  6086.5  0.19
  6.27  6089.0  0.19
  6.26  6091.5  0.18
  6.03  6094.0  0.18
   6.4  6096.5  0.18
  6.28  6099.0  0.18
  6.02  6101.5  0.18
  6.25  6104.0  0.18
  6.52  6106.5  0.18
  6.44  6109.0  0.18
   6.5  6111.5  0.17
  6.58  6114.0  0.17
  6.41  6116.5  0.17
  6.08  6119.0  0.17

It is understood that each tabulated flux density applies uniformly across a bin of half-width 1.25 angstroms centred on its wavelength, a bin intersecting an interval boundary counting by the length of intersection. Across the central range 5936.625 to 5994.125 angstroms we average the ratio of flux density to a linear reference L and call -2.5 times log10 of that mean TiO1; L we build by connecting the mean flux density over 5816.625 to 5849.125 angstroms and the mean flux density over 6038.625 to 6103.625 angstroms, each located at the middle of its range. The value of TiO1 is 0.05 mag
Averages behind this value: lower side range 6.63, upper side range 6.38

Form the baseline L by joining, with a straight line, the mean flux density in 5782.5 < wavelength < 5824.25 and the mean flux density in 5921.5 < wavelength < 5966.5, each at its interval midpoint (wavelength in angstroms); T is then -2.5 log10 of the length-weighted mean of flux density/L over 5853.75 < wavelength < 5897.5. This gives 0.09 mag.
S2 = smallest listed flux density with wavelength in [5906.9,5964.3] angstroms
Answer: 5.86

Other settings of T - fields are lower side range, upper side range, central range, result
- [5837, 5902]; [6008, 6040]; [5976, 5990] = 0.01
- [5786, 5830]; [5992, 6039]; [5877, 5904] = 0.18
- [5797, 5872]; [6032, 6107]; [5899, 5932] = 0.06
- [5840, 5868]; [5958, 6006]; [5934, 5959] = 0.02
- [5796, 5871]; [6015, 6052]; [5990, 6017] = 0.03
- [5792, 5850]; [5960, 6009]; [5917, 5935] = 0.02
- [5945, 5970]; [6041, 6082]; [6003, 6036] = 0.00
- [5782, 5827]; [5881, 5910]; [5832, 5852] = -0.11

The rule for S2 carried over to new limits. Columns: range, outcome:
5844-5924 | 4.6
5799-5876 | 5.62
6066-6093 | 6.25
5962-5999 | 5.89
